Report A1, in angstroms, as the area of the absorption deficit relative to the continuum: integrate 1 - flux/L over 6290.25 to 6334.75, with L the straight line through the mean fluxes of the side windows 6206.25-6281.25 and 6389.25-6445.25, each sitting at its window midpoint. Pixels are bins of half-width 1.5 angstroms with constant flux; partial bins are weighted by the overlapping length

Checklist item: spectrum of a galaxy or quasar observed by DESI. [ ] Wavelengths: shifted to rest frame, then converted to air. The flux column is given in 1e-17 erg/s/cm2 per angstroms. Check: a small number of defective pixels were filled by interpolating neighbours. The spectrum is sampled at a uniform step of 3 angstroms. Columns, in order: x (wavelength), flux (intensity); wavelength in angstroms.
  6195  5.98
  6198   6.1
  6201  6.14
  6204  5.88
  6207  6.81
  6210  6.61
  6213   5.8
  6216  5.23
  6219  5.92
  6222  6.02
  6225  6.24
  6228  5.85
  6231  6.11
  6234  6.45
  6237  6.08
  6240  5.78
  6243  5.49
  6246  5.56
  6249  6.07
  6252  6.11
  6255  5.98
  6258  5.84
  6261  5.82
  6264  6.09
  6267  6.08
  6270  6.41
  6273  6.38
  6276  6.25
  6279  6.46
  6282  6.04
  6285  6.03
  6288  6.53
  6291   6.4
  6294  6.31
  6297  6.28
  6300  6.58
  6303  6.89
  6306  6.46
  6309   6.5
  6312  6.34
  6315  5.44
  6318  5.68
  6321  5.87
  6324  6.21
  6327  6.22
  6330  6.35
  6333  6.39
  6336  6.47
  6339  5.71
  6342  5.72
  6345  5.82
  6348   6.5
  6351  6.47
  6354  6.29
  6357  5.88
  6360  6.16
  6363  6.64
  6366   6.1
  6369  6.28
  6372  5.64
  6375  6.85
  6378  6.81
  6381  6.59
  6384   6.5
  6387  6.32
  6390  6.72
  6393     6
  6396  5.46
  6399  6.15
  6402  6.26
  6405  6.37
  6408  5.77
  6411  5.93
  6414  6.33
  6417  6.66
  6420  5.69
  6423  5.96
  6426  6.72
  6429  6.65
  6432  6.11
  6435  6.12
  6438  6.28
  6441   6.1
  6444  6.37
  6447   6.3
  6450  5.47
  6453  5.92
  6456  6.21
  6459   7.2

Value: -1.1 angstroms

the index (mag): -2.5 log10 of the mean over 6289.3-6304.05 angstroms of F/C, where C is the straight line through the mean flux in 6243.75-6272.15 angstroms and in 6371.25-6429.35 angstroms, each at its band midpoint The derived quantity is -0.07 mag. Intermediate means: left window 5.99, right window 6.27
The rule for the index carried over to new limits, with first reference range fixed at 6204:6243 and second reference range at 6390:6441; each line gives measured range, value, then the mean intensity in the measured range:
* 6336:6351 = 0.01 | 6.04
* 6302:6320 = -0.02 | 6.19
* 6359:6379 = -0.04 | 6.35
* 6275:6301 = -0.04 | 6.32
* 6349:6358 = -0.02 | 6.25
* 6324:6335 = -0.03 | 6.31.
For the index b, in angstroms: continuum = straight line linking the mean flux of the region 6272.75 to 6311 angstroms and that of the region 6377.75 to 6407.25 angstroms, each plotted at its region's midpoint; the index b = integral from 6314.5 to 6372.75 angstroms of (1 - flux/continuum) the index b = 2.1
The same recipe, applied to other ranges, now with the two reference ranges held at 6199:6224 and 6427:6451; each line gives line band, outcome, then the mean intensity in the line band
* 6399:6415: 0.1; 6.13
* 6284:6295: -0.4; 6.33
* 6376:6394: -1.0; 6.51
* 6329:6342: -0.1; 6.17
